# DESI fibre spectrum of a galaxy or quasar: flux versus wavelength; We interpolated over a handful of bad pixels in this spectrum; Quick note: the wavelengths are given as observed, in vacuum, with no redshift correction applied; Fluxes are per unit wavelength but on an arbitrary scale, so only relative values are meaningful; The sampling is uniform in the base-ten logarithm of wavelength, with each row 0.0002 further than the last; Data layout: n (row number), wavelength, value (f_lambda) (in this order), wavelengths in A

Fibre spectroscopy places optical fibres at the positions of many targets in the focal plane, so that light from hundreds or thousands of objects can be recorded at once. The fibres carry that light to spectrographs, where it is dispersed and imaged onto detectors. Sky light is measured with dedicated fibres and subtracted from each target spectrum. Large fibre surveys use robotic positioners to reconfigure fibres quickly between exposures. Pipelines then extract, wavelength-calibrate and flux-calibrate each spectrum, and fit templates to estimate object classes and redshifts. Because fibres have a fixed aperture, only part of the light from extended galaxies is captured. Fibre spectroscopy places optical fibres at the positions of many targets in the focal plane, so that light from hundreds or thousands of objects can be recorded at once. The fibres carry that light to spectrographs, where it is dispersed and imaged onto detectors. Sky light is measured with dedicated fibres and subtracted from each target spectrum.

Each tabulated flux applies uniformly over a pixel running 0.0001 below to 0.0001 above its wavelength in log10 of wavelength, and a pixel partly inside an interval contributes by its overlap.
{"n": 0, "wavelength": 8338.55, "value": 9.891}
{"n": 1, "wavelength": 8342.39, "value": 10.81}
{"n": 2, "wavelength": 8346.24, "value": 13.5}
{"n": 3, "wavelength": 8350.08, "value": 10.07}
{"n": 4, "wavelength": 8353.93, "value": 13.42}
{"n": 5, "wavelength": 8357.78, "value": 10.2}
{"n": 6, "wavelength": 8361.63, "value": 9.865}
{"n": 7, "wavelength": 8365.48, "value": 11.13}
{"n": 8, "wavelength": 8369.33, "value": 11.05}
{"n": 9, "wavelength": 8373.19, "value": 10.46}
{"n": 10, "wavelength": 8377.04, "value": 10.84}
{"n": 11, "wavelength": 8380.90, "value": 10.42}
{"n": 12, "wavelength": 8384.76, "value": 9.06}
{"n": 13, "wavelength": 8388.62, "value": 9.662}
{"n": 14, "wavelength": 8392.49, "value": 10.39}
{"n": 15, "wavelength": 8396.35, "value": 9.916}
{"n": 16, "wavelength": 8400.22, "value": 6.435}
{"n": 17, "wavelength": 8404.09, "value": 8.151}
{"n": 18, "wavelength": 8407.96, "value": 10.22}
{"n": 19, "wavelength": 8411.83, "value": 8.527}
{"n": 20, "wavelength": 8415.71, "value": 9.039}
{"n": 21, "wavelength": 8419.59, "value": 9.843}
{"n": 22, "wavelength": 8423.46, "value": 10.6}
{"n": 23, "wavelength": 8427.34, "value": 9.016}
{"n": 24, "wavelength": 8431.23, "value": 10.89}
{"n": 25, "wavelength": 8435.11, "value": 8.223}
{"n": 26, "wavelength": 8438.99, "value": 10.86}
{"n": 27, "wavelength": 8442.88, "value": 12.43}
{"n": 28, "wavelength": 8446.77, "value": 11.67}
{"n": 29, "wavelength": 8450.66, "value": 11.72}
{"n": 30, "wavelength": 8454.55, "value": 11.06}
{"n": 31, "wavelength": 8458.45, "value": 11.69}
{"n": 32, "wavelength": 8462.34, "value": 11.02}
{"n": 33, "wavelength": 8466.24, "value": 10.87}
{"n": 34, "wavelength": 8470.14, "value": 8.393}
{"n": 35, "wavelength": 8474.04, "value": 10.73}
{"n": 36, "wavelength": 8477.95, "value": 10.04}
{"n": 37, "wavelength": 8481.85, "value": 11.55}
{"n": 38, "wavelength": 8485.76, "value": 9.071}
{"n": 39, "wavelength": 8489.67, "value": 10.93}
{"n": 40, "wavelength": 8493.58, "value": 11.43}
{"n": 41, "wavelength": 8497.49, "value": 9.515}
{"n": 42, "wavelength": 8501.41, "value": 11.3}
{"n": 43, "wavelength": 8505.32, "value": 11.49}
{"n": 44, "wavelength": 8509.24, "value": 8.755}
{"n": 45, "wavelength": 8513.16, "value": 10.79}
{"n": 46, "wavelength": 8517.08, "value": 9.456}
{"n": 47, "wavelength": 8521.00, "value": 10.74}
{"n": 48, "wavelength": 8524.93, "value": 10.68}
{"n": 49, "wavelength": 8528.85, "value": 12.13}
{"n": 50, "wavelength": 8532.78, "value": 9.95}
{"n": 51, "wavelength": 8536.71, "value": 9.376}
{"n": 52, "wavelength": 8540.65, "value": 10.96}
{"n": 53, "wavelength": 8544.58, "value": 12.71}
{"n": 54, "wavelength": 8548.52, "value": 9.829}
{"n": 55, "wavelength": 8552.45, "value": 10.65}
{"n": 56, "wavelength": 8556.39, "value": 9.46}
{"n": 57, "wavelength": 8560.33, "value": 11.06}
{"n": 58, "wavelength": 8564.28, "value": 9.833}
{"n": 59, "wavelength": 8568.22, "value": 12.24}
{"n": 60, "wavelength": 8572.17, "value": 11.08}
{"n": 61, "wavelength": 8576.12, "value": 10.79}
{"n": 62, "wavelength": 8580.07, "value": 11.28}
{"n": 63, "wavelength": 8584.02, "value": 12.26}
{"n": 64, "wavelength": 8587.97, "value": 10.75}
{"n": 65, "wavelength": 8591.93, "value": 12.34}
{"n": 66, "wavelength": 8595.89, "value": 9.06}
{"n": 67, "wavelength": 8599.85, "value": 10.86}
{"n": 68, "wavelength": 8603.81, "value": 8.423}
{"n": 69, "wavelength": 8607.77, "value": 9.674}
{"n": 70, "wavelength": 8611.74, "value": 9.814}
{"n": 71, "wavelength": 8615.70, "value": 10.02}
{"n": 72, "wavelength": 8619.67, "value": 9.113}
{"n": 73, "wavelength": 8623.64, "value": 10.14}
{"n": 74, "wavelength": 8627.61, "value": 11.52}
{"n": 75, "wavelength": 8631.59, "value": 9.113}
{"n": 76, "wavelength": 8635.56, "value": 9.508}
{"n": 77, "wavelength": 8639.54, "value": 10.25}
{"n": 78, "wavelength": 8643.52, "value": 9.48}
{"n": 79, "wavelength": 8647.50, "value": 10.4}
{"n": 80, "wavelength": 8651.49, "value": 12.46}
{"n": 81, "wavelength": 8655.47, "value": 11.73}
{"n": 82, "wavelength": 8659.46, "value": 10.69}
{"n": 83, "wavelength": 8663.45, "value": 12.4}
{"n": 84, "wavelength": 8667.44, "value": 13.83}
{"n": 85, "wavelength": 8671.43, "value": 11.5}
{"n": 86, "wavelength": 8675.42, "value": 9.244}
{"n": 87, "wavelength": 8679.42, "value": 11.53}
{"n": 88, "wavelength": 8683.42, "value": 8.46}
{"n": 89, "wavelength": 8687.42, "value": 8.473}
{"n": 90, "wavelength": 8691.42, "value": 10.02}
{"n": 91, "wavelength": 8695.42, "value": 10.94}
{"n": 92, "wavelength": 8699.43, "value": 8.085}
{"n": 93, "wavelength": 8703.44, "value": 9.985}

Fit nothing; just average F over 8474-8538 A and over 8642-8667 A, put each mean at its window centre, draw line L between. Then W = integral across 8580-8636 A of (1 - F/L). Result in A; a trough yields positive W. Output 4.3 A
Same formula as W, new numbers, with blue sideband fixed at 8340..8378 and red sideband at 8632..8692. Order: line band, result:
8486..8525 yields 1.6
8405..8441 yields 4.5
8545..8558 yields 0.6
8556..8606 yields 0.0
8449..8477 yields 0.5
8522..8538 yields 0.4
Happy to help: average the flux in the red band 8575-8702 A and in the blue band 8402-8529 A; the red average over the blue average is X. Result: 1.0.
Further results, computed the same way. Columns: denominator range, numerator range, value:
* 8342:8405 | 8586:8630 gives 0.98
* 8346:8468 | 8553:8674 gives 1.03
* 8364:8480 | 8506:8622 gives 1.03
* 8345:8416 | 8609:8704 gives 1.02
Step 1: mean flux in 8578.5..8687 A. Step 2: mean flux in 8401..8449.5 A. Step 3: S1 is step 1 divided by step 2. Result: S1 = 1.07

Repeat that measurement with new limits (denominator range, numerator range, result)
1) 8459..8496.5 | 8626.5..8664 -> 1.02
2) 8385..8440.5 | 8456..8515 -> 1.12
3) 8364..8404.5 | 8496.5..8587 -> 1.09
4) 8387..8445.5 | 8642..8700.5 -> 1.11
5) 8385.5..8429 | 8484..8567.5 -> 1.14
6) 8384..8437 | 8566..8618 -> 1.15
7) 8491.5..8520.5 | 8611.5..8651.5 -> 0.97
